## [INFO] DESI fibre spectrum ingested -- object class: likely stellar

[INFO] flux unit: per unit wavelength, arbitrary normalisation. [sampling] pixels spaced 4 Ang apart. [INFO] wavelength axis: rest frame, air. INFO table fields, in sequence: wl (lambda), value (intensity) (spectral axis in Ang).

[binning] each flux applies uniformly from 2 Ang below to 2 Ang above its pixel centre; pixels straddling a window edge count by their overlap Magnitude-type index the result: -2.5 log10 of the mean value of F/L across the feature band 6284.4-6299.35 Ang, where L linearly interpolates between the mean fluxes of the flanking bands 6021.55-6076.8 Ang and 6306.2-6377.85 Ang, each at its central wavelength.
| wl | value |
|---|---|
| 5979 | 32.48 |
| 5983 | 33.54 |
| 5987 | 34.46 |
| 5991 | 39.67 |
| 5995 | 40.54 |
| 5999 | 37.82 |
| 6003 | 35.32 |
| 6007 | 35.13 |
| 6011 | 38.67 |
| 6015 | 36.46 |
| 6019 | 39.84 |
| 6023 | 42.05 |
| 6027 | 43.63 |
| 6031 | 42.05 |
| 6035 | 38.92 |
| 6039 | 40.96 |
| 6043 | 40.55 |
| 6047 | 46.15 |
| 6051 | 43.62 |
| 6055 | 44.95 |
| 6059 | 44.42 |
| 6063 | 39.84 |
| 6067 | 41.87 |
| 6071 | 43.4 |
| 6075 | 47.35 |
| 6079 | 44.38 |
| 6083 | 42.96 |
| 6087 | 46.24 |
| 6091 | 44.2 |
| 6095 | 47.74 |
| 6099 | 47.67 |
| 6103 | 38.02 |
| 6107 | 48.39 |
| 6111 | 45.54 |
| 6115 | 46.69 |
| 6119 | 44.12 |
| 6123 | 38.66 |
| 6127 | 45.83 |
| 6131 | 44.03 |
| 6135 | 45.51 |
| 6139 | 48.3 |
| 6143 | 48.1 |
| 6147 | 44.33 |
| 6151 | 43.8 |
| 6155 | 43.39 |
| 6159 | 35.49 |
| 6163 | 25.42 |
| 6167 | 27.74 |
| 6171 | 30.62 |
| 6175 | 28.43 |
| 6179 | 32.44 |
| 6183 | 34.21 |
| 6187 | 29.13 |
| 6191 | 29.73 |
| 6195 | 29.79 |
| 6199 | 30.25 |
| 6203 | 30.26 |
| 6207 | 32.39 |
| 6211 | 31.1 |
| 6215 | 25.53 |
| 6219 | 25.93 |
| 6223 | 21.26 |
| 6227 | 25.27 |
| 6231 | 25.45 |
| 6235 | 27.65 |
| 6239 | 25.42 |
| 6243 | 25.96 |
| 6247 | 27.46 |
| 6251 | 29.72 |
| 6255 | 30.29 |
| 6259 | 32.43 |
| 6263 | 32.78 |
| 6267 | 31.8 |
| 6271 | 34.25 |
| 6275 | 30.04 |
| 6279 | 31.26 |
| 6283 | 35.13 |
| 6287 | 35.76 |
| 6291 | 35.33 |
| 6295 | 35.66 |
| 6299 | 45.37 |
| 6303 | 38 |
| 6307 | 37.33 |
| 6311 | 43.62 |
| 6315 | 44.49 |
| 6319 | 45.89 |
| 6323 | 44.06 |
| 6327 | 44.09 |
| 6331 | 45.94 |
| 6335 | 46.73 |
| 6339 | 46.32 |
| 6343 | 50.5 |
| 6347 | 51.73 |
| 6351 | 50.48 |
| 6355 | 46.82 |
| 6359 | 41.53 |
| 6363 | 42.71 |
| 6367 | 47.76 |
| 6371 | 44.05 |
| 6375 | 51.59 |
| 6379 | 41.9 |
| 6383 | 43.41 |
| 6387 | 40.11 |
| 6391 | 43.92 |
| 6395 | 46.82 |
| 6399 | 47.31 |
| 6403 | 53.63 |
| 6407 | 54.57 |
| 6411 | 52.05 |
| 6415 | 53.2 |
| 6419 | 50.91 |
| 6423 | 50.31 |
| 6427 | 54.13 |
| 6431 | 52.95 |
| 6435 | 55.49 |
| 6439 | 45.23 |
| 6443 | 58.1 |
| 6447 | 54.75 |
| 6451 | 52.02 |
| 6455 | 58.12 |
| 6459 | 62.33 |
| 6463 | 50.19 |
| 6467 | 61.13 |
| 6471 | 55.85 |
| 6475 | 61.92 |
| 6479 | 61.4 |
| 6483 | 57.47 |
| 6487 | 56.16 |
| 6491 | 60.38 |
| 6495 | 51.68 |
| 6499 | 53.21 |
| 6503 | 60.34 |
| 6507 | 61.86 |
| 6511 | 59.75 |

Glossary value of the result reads 0.22 mag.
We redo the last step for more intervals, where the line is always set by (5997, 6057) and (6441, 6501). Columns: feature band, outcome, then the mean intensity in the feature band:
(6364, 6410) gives 0.15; 46.8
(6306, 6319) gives 0.19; 42.8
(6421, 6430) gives 0.06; 52.3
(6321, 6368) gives 0.13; 46.5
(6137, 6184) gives 0.22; 36.9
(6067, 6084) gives -0.05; 44.3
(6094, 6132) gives -0.02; 44.6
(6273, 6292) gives 0.44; 33.4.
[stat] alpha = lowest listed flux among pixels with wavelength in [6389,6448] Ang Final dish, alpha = 43.92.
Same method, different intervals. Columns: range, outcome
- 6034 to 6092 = 38.92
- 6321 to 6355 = 44.06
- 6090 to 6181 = 25.42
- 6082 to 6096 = 42.96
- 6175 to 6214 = 28.43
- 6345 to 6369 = 41.53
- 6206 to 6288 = 21.26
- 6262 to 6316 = 30.04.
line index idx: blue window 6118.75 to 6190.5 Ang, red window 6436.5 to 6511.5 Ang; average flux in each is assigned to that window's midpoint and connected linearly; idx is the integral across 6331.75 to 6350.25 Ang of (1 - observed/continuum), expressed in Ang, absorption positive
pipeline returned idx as 0.1 Ang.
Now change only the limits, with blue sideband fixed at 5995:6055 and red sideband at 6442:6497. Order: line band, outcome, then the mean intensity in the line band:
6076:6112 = -1.8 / 45.1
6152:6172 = 5.4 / 33.2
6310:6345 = 4.1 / 45.8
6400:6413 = 0.4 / 52.9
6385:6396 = 2.2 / 43.3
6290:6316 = 5.6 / 40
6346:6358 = 0.9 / 48.8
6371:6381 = 1.4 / 46.2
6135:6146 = -0.7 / 47.4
